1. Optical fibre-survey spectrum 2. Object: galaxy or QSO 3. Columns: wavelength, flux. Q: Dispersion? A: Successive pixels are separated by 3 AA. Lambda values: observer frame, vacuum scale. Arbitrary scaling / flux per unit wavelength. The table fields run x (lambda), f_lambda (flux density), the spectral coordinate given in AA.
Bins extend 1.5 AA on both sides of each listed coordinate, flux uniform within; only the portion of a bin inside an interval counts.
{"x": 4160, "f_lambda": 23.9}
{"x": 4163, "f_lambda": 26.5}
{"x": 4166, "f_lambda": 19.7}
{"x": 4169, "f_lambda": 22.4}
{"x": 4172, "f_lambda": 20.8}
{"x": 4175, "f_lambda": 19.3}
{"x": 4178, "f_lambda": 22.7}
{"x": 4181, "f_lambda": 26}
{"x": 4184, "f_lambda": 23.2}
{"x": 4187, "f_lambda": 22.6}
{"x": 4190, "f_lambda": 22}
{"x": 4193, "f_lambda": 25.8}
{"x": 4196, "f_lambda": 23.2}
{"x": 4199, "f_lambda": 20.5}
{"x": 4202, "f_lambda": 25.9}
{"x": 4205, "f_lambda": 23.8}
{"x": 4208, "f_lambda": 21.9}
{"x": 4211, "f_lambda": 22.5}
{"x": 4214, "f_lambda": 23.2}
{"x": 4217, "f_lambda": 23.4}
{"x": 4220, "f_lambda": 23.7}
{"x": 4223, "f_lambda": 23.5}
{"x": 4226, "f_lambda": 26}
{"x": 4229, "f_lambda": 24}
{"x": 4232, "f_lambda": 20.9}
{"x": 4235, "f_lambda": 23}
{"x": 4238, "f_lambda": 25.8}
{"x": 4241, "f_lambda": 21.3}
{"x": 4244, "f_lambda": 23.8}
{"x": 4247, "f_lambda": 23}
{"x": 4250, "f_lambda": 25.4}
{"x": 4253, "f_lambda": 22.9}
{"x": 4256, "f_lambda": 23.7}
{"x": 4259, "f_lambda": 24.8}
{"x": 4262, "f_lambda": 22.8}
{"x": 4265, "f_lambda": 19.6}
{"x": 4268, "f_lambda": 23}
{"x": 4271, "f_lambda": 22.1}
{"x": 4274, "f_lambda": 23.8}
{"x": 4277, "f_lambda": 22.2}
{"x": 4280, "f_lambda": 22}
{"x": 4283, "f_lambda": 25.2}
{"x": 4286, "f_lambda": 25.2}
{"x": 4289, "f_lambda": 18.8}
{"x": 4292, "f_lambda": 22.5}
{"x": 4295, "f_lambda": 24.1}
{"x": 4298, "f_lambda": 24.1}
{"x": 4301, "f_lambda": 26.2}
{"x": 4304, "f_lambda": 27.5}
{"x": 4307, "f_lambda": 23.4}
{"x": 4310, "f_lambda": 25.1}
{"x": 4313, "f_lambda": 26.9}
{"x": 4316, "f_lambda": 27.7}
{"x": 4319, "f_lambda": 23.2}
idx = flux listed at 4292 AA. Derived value 22.5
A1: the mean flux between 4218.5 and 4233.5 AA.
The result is 23.6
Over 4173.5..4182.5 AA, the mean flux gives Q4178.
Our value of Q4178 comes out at 22.7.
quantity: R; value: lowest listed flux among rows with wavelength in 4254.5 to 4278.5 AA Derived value 19.6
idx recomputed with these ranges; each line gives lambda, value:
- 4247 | 23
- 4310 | 25.1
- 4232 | 20.9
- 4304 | 27.5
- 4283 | 25.2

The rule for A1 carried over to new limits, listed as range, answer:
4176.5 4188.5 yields 23.6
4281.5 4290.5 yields 23.1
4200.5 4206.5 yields 24.8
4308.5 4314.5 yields 26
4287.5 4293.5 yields 20.7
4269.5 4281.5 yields 22.5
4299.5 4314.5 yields 25.8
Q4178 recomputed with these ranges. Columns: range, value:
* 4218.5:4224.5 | 23.6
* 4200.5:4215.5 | 23.5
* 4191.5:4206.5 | 23.8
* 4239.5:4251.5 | 23.4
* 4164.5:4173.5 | 21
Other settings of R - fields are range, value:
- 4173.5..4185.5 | 19.3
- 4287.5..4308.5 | 18.8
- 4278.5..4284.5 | 22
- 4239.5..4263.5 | 21.3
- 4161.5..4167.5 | 19.7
